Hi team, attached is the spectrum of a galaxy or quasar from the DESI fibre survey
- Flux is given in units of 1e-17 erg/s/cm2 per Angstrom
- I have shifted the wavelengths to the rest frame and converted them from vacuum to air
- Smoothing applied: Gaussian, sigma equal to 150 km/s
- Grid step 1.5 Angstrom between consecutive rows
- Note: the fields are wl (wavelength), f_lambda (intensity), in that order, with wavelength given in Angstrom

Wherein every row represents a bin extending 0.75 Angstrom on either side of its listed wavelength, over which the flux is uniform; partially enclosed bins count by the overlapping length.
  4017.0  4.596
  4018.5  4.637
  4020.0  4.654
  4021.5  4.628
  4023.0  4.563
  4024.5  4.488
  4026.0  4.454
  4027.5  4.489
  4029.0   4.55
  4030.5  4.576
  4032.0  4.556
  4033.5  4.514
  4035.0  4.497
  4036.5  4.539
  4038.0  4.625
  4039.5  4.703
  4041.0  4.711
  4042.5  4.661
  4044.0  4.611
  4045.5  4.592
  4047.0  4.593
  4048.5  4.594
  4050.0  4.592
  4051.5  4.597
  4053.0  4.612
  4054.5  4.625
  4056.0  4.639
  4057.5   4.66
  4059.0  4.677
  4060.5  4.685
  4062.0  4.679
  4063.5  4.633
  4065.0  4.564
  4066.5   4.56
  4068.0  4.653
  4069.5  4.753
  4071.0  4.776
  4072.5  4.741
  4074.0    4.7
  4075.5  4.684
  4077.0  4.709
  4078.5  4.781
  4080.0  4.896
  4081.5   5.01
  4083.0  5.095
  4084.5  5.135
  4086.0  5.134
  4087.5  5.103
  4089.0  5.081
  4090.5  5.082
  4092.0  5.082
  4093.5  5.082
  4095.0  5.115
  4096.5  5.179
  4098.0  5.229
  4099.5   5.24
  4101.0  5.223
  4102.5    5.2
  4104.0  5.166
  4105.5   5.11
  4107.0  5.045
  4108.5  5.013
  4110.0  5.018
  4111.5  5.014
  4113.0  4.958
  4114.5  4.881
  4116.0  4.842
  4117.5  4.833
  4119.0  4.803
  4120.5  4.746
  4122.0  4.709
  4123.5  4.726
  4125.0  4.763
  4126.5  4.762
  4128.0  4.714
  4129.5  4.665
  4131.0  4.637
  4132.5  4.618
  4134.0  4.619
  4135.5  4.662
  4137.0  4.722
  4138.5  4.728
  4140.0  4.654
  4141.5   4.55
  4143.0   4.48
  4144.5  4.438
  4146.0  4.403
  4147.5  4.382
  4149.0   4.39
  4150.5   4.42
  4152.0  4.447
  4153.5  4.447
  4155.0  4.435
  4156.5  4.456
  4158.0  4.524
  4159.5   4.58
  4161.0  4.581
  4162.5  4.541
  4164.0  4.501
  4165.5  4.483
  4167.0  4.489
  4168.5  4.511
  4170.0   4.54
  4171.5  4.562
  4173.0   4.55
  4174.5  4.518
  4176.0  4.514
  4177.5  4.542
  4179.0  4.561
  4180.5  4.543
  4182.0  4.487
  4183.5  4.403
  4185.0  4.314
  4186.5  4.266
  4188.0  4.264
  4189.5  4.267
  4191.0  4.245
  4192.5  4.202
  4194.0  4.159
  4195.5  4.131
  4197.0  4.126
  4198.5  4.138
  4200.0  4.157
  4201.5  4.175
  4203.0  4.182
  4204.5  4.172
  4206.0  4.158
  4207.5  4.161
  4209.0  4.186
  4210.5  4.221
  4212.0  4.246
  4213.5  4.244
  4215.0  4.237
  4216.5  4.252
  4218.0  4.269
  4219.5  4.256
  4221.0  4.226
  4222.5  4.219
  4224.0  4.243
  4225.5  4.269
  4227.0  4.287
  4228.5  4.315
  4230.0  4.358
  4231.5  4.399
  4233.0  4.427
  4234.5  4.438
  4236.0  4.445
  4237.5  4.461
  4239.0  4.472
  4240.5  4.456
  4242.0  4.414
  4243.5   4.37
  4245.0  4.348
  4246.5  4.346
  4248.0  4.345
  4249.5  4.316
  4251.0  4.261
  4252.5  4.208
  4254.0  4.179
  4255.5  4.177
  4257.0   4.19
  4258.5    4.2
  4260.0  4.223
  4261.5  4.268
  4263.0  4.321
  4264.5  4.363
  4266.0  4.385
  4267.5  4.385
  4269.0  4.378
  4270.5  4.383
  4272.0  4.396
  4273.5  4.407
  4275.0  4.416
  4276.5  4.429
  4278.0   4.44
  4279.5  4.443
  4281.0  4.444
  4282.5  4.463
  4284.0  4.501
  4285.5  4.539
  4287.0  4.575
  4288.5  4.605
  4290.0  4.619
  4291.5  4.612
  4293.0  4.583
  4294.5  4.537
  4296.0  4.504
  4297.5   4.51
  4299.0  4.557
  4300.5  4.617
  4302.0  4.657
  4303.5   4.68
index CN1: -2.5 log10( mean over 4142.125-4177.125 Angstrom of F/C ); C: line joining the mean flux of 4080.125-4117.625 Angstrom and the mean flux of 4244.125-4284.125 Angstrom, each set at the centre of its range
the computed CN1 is 0.07 mag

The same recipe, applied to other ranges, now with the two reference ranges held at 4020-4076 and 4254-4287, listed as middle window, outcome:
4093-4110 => -0.13 mag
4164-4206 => 0.03 mag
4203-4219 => 0.06 mag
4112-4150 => -0.03 mag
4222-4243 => 0.01 mag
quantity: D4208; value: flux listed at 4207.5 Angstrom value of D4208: 4.161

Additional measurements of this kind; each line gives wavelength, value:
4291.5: 4.612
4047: 4.593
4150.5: 4.42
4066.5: 4.56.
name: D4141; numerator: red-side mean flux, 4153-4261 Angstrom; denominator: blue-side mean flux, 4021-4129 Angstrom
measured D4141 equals 0.90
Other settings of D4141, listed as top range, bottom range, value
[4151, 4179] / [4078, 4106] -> 0.88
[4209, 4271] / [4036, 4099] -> 0.90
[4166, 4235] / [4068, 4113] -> 0.86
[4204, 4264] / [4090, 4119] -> 0.85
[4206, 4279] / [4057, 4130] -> 0.88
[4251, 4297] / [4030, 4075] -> 0.95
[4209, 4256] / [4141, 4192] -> 0.97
